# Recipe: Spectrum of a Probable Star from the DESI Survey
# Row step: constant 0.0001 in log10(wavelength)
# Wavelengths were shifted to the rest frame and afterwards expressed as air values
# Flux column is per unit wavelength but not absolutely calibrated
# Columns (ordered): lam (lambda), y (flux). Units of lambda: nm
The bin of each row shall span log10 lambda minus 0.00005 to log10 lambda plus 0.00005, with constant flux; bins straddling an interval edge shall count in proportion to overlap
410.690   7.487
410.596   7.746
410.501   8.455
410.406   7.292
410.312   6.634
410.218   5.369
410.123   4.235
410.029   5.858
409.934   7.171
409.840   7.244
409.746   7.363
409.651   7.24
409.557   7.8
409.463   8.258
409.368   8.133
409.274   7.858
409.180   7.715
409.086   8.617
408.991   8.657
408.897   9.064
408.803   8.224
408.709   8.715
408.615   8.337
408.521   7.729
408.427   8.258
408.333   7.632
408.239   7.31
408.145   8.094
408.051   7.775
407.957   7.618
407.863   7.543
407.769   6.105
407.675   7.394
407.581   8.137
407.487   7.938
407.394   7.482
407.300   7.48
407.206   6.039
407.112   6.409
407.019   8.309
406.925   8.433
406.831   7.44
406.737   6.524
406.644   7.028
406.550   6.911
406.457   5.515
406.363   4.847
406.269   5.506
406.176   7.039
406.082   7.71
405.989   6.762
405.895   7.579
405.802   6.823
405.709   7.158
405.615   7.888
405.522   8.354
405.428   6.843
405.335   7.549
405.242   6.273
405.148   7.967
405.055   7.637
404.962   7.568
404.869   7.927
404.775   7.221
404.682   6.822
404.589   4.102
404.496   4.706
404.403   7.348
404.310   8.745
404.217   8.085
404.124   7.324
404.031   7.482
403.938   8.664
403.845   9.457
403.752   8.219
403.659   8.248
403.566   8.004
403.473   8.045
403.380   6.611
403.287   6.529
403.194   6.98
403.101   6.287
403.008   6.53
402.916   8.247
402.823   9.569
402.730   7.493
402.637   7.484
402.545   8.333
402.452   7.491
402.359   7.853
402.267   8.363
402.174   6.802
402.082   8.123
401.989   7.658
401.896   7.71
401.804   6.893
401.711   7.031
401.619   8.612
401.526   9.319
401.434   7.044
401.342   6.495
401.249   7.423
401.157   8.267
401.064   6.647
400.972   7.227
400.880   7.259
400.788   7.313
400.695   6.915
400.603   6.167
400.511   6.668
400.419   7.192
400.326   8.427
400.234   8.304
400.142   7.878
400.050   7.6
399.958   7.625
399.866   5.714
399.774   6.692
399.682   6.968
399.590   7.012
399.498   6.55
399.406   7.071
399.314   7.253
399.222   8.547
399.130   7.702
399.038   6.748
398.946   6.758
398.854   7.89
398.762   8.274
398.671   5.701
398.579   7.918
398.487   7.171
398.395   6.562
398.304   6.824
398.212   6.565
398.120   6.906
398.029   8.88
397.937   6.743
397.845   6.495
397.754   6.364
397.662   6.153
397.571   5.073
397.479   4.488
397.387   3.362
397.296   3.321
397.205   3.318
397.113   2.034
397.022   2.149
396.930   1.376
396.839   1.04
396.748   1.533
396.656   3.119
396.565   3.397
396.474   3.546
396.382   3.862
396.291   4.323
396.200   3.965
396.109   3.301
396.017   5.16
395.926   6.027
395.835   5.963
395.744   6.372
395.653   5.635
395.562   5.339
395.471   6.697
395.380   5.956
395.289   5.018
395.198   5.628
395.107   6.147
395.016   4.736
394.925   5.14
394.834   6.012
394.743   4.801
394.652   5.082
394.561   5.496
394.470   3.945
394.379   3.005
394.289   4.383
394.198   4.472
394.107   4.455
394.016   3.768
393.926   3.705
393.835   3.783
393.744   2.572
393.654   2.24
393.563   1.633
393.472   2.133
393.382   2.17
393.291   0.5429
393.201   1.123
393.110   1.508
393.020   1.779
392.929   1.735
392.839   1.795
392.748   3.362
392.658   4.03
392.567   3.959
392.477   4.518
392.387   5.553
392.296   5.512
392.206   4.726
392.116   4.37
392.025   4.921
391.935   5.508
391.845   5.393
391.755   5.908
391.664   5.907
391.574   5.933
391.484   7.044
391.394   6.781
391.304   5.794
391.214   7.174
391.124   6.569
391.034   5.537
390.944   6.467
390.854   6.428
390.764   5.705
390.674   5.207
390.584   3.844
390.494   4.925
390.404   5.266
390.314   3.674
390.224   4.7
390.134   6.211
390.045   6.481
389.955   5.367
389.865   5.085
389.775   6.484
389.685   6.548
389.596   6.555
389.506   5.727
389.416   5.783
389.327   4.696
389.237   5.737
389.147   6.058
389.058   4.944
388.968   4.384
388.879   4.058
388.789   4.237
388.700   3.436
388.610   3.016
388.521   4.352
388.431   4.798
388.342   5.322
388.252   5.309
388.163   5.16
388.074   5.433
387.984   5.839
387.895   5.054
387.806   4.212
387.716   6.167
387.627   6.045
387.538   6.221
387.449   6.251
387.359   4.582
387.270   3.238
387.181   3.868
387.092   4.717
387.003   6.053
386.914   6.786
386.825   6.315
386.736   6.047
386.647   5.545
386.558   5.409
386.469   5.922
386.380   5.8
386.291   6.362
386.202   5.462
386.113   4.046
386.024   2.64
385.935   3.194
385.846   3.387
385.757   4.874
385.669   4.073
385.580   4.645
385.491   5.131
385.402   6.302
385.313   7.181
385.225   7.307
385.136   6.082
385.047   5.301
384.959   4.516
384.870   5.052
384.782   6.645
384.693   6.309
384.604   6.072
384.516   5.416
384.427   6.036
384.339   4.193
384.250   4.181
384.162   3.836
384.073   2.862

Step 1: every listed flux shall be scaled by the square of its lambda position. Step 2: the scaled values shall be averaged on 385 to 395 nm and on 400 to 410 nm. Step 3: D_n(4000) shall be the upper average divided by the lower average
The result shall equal 1.7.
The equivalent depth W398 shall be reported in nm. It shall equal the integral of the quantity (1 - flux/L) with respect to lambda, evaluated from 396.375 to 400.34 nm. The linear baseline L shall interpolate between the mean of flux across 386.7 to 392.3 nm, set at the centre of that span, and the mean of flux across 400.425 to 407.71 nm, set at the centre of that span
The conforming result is 0.464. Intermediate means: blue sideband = 5.39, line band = 5.84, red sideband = 7.34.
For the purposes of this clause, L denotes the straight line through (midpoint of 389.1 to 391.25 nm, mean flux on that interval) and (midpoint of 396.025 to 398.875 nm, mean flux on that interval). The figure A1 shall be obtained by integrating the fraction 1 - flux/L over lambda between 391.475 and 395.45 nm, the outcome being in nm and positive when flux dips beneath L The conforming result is 0.89 nm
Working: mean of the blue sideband 5.67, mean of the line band 4.11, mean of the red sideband 4.87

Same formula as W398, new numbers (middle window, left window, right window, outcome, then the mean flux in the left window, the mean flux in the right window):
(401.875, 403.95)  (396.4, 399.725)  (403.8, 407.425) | -0.37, 5.57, 7.15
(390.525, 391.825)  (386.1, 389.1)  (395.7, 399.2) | -0.21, 5.14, 5.19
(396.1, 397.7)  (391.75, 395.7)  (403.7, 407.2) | 0.53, 4.08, 7.18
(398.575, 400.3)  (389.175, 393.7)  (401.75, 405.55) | -0.19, 4.72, 7.49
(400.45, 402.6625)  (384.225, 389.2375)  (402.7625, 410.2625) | -0.21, 5.17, 7.37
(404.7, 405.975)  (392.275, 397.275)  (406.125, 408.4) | -0.16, 3.81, 7.11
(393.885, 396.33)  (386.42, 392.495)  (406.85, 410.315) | 0.42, 5.4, 7.53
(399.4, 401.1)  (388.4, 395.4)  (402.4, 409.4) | -0.21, 4.65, 7.46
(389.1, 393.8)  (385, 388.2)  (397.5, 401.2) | 0.97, 5.3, 7.08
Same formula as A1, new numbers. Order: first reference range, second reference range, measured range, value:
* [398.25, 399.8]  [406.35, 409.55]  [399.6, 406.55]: 0.02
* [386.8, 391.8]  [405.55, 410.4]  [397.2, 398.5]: 0.08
